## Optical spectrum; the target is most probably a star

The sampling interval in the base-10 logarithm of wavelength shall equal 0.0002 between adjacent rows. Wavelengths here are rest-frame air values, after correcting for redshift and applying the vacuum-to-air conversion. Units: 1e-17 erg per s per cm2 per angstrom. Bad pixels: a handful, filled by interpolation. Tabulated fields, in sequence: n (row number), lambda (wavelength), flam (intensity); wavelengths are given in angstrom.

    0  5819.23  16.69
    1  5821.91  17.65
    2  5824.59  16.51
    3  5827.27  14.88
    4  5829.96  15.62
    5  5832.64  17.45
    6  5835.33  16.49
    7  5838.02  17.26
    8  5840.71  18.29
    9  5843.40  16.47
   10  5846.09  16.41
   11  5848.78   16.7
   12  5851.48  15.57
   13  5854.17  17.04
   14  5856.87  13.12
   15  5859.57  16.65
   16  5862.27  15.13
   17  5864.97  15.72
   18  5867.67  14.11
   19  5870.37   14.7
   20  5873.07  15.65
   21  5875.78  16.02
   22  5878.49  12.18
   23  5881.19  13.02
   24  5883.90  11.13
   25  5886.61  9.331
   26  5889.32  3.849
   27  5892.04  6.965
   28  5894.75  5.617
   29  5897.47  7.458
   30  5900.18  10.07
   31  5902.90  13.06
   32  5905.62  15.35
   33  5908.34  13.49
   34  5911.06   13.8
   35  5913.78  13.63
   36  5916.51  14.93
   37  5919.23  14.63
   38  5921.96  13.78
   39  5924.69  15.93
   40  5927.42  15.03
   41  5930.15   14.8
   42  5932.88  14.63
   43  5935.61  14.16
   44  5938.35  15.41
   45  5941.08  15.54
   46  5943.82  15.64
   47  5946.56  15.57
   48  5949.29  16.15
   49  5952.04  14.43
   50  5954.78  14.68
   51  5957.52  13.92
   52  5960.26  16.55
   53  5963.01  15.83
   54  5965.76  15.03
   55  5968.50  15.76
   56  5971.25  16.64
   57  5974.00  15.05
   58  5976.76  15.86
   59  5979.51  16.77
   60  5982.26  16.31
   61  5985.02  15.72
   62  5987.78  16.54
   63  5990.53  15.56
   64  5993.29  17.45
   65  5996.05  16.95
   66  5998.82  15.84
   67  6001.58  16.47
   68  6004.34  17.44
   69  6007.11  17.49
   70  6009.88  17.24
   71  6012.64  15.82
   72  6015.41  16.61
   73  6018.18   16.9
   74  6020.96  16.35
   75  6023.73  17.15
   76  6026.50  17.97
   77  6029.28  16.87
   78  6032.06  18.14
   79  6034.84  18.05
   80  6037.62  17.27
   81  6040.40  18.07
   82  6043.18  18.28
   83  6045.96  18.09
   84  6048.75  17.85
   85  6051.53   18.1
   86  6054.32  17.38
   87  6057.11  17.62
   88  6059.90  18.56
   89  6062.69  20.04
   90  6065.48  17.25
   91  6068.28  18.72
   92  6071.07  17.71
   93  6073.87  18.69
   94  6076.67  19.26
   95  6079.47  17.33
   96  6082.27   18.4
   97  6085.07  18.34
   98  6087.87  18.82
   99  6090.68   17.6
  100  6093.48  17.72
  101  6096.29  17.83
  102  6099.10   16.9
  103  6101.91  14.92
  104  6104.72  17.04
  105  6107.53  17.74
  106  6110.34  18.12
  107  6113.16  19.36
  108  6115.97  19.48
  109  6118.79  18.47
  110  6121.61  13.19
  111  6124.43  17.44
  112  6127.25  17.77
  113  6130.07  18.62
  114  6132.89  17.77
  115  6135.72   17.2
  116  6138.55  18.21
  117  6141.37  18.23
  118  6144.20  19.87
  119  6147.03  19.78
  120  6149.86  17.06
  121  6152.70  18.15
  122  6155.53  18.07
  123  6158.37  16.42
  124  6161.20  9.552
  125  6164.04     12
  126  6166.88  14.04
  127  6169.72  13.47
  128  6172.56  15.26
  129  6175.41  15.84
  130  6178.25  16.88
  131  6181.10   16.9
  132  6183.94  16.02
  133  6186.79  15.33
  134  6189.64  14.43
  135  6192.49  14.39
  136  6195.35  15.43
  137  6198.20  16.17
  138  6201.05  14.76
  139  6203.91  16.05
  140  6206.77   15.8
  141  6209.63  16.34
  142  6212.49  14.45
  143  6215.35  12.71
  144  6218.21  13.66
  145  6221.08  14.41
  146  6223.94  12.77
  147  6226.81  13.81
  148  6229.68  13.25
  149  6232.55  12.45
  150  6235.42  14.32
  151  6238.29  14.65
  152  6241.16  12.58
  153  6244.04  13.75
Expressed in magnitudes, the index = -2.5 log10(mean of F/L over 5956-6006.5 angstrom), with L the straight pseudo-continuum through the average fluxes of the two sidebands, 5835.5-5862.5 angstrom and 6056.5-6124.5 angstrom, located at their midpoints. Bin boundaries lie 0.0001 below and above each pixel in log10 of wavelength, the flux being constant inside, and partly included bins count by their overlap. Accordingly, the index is 0.07 mag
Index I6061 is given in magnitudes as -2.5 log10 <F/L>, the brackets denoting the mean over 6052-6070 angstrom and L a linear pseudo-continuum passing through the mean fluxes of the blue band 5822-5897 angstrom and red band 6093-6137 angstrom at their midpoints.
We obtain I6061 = -0.09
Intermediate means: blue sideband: 14.1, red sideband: 17.5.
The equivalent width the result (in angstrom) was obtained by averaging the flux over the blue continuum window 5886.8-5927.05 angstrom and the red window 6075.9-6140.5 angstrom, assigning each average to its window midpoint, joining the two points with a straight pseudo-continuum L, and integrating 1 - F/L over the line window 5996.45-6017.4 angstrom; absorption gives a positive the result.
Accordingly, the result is -3.0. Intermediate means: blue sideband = 11.6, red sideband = 17.7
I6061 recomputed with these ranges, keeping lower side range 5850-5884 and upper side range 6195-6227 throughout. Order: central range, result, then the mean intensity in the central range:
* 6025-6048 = -0.21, 17.8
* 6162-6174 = 0.10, 13.5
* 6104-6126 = -0.20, 17.6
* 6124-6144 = -0.22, 18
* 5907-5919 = 0.05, 14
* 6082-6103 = -0.19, 17.6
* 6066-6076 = -0.24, 18.3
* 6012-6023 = -0.12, 16.5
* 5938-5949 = -0.06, 15.6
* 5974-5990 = -0.10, 16.1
